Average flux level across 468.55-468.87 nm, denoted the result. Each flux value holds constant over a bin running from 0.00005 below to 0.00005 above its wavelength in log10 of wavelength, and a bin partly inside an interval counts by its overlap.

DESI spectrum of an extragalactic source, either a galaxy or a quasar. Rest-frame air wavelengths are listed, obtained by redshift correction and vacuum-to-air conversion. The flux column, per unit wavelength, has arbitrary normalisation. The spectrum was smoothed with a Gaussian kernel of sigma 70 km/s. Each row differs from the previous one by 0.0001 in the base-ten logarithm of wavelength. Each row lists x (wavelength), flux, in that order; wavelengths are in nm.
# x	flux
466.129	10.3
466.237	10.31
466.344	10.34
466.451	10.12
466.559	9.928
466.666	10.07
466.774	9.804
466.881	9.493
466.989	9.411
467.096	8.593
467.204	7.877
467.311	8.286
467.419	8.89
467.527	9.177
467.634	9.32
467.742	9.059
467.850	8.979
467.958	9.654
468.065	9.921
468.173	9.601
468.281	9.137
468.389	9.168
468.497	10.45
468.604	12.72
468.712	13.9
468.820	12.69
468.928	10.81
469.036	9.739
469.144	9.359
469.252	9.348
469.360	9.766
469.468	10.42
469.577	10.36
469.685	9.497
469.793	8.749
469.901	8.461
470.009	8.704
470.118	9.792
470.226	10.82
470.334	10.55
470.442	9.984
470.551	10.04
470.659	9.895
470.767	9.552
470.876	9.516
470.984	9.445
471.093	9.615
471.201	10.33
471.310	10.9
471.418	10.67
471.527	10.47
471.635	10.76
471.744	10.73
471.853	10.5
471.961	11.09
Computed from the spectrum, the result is 13.1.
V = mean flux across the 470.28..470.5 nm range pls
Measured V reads 10.3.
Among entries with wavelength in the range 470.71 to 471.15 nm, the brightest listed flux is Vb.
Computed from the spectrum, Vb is 9.615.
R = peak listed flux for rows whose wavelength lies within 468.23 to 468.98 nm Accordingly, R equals 13.9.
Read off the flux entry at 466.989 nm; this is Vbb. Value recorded 9.411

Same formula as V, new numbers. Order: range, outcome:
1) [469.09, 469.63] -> 9.84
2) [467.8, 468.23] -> 9.54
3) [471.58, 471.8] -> 10.7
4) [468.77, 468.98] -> 11.7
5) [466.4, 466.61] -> 10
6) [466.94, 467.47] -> 8.61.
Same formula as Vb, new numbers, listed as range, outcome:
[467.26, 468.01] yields 9.654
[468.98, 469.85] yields 10.42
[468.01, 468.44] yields 9.921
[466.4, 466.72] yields 10.12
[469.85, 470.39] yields 10.82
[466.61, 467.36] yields 10.07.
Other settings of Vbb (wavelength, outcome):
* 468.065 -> 9.921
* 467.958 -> 9.654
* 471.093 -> 9.615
